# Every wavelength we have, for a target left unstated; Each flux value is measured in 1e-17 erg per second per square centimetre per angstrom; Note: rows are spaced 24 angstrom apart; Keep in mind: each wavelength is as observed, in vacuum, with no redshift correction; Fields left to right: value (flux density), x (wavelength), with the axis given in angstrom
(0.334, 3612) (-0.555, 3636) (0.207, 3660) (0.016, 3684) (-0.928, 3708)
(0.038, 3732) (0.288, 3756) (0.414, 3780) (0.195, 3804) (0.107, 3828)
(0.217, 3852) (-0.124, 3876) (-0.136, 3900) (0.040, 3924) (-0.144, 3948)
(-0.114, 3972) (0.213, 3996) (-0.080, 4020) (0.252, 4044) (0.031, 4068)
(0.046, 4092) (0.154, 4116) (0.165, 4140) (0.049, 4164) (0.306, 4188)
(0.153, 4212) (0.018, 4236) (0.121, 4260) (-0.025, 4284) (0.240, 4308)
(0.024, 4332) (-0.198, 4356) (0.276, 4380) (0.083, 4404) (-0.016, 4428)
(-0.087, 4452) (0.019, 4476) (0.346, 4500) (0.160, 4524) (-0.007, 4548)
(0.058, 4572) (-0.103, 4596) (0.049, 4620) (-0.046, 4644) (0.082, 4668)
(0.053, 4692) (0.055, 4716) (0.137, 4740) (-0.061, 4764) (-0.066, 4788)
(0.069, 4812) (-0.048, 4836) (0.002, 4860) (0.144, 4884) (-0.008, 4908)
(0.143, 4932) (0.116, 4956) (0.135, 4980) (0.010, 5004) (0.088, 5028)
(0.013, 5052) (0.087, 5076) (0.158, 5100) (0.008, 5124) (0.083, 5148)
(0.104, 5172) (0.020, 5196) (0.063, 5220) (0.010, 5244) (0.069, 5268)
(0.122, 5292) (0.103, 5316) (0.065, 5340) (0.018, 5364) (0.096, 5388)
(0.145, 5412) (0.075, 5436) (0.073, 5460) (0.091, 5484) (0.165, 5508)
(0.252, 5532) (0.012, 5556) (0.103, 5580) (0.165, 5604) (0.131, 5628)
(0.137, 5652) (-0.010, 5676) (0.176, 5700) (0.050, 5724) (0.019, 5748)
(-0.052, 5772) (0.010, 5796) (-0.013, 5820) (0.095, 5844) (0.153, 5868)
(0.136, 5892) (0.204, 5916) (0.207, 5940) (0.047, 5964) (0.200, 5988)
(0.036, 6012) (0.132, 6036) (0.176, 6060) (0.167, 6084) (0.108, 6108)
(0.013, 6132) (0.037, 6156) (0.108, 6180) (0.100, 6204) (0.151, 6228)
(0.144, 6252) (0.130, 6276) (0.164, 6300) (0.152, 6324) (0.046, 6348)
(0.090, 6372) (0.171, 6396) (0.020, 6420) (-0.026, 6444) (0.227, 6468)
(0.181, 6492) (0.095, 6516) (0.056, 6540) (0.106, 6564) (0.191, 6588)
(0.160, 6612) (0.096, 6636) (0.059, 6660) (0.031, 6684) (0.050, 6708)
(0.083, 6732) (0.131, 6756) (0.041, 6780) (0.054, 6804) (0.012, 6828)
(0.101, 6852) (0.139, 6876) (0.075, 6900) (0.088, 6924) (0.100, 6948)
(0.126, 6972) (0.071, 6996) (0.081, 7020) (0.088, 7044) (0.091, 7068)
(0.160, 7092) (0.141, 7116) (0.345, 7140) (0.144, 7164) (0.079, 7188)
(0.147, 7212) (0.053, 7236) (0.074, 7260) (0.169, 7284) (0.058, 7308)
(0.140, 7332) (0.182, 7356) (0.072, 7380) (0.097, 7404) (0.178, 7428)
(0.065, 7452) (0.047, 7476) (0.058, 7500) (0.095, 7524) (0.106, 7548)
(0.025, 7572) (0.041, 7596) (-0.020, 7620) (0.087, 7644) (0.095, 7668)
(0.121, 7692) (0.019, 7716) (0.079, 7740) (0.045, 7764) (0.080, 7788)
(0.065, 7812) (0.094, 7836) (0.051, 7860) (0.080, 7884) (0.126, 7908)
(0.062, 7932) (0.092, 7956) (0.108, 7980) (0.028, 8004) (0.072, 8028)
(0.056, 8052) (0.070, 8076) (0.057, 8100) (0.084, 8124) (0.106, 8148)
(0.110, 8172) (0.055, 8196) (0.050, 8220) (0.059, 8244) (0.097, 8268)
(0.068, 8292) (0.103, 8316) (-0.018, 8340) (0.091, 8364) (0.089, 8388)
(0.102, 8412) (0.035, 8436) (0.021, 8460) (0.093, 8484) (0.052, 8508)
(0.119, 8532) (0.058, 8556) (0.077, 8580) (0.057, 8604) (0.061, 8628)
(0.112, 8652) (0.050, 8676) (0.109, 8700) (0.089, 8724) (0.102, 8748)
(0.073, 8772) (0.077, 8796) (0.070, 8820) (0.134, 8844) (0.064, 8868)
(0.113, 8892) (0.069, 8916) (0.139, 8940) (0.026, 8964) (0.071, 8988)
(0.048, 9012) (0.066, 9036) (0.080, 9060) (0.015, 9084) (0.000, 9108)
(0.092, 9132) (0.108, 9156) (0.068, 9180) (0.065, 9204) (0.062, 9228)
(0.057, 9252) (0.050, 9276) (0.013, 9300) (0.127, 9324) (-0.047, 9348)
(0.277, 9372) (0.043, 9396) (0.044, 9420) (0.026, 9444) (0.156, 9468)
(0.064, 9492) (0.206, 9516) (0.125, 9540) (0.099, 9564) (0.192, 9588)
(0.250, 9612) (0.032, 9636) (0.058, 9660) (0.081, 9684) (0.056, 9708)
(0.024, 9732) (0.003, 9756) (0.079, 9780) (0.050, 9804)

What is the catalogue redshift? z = 0.917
